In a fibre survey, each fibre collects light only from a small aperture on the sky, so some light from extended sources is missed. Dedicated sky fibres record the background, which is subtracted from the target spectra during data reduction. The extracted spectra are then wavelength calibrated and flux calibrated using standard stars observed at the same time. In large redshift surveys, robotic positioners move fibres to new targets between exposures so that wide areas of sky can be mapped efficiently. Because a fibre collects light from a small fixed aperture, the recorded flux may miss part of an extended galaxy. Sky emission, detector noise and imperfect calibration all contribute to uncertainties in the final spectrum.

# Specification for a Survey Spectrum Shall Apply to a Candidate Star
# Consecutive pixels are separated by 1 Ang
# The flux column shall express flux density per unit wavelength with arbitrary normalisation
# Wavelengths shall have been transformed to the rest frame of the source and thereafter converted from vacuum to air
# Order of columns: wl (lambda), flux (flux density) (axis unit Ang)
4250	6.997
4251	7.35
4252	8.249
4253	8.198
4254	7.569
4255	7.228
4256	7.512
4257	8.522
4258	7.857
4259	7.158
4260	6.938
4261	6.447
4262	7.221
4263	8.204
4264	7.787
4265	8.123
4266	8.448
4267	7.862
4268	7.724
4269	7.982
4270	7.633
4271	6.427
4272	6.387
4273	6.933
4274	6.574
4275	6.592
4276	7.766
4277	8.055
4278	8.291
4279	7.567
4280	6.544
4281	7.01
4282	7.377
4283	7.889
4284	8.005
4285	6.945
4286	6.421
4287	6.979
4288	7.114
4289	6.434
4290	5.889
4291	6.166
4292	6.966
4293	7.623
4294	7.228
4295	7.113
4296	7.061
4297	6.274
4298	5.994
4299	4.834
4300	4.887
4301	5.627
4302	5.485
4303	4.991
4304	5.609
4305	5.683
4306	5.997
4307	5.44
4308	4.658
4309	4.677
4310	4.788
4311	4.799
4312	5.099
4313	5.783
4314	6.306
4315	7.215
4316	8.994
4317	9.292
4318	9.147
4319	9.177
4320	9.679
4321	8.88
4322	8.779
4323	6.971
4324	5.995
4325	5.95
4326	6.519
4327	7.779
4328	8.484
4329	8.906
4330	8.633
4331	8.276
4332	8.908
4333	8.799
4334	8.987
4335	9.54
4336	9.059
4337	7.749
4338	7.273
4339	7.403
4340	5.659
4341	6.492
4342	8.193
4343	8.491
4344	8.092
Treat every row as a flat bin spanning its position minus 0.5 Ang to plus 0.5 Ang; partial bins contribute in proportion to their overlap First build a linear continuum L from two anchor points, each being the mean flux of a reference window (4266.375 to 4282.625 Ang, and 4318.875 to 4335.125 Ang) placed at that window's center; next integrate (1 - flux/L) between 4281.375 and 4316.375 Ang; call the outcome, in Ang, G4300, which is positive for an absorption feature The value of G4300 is 6.69 Ang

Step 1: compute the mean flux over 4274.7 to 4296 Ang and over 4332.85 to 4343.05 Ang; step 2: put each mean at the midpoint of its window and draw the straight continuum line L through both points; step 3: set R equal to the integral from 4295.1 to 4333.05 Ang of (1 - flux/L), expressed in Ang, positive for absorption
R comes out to 3.78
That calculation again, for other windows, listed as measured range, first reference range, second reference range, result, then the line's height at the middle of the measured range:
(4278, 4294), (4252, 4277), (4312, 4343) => 1.2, 7.64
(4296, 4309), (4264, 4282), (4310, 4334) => 3.6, 7.6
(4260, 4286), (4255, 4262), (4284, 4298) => -1.0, 7.12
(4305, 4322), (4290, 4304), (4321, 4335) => 0.7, 7.14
